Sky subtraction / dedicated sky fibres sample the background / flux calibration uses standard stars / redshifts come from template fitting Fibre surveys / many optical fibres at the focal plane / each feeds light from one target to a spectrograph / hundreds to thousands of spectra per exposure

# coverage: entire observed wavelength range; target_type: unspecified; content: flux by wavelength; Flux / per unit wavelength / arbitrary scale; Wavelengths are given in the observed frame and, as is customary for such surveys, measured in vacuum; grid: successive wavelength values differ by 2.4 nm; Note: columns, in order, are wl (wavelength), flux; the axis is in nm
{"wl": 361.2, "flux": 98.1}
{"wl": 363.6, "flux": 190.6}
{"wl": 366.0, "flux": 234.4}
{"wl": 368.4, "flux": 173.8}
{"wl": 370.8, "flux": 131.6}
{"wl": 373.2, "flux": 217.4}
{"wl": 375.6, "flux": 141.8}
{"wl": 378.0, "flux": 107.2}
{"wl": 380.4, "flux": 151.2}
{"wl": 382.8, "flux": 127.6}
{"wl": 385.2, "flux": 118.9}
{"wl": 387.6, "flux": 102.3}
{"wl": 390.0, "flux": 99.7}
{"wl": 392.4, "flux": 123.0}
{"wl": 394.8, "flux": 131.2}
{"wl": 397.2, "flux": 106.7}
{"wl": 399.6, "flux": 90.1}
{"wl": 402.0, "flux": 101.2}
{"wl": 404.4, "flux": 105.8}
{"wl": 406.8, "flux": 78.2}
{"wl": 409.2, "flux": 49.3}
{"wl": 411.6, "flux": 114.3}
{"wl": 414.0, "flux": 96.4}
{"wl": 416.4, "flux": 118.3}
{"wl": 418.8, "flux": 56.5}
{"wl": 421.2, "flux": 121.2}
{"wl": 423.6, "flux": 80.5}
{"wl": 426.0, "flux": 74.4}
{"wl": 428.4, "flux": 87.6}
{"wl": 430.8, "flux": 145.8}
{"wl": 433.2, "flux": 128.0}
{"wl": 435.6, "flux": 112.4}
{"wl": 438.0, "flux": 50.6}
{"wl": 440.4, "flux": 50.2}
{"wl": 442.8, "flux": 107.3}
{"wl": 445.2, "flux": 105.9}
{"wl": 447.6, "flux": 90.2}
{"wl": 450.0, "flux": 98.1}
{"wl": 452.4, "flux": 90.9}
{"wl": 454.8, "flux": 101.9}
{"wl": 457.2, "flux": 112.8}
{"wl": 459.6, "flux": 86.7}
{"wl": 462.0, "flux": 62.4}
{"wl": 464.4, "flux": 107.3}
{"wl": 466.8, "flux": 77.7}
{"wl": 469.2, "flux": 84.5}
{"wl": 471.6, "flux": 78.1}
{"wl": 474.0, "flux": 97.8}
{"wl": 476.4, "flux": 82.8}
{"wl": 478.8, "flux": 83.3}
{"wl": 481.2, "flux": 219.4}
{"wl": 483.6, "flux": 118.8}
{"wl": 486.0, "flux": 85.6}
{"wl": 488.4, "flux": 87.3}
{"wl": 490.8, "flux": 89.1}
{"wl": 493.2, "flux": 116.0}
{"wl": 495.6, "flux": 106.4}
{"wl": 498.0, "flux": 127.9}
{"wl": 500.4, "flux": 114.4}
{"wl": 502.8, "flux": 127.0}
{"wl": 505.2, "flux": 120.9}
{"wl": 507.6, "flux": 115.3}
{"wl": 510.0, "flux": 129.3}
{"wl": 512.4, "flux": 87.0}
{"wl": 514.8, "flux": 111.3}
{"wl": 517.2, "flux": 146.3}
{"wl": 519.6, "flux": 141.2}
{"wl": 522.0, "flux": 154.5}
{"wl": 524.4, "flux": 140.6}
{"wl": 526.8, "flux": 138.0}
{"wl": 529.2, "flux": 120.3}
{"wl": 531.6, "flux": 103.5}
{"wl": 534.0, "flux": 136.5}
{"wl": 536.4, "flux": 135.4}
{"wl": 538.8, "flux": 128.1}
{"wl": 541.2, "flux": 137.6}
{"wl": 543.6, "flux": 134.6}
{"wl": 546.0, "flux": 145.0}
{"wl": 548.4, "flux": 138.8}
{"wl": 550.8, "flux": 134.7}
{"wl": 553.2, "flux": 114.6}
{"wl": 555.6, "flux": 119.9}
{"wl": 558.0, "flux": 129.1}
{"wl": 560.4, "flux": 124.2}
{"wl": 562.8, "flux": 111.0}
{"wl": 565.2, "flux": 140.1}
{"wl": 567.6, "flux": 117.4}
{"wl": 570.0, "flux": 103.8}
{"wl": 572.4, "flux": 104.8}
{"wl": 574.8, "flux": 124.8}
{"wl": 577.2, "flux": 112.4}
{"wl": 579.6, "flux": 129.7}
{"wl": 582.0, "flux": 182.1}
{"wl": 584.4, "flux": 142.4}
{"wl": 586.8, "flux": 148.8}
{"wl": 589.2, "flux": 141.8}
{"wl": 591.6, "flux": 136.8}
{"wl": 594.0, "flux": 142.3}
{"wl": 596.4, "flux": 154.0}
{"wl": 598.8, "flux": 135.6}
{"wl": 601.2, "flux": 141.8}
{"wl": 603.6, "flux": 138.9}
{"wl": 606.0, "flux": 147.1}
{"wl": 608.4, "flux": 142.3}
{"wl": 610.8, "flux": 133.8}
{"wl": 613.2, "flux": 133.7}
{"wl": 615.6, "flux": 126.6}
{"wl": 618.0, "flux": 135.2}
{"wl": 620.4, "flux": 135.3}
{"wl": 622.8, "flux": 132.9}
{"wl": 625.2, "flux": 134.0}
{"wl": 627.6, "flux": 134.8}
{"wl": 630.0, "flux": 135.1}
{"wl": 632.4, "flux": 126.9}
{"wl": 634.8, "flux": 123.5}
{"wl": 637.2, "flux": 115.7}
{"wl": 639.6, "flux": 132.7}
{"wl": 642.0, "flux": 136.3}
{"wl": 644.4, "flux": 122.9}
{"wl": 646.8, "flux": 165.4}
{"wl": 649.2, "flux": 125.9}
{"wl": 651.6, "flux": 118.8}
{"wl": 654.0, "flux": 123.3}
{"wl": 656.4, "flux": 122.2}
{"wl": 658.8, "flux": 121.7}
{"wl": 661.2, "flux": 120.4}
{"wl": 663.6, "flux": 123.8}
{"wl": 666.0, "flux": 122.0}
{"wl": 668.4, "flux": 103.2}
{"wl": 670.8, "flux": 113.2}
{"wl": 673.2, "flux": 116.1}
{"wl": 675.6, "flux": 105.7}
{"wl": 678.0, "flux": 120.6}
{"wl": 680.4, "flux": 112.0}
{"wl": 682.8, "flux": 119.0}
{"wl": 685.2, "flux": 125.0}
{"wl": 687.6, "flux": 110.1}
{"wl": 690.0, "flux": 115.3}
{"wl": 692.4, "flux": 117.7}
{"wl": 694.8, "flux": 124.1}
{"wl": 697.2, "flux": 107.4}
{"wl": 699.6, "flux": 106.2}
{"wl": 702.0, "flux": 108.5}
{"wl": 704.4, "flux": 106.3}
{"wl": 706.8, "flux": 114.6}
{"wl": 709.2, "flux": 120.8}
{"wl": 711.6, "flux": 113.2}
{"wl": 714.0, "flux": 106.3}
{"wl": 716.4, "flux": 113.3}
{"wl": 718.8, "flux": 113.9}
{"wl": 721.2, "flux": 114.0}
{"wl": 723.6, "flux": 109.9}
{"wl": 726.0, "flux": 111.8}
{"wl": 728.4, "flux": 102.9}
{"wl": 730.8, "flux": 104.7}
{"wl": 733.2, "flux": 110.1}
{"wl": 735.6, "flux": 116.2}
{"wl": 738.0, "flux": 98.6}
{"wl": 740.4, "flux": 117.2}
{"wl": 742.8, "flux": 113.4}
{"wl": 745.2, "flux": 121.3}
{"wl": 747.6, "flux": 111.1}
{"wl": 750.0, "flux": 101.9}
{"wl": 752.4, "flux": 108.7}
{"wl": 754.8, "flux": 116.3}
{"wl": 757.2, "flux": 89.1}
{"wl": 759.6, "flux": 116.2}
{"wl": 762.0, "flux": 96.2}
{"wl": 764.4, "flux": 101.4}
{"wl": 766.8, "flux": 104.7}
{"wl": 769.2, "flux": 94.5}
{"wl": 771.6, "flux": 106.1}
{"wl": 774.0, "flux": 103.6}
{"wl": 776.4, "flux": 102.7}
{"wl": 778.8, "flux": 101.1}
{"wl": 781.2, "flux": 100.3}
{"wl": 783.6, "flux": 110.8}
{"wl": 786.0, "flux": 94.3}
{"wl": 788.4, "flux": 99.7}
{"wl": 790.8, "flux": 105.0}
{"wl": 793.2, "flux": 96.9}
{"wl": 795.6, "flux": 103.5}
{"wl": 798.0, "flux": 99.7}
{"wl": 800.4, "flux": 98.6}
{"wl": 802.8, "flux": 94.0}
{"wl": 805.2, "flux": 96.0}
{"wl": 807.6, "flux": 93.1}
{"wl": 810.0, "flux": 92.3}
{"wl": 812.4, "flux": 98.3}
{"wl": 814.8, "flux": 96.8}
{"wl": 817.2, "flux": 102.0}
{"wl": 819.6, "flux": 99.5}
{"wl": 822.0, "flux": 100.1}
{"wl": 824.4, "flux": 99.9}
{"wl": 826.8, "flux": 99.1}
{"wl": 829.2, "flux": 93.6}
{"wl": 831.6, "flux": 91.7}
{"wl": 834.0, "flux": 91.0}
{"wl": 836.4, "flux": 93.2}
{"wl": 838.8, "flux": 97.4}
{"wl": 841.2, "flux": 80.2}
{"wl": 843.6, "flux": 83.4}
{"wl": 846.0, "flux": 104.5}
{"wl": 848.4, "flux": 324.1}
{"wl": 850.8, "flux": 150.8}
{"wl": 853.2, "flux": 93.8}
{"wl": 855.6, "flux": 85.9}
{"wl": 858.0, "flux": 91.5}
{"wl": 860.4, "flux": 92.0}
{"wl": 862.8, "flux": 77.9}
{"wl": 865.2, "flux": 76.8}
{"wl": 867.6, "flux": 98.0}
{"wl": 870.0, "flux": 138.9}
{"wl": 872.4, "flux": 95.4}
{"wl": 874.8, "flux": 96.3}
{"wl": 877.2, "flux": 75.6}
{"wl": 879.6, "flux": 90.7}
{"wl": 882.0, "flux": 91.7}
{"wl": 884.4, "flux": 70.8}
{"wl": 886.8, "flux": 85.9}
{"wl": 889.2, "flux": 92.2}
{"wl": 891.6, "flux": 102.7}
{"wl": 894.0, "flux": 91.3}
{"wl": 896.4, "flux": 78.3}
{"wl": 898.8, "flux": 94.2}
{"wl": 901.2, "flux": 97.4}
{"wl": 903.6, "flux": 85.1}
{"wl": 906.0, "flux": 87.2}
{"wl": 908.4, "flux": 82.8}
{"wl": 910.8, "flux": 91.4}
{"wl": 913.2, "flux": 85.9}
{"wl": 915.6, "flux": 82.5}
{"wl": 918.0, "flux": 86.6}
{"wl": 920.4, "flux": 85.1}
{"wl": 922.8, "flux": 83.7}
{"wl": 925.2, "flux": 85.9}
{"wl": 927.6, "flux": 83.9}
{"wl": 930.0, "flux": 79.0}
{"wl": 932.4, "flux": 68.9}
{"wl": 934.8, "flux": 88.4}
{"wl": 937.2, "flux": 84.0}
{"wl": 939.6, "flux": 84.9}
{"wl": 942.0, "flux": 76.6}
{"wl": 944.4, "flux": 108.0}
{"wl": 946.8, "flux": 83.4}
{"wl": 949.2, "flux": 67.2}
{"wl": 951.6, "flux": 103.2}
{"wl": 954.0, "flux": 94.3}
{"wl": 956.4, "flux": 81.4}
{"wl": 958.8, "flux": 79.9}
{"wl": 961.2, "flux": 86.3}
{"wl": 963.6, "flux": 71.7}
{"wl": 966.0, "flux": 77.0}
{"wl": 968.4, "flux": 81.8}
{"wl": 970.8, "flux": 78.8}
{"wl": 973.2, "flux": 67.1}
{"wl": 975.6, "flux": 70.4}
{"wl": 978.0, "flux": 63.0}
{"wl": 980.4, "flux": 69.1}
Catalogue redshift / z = 0.293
